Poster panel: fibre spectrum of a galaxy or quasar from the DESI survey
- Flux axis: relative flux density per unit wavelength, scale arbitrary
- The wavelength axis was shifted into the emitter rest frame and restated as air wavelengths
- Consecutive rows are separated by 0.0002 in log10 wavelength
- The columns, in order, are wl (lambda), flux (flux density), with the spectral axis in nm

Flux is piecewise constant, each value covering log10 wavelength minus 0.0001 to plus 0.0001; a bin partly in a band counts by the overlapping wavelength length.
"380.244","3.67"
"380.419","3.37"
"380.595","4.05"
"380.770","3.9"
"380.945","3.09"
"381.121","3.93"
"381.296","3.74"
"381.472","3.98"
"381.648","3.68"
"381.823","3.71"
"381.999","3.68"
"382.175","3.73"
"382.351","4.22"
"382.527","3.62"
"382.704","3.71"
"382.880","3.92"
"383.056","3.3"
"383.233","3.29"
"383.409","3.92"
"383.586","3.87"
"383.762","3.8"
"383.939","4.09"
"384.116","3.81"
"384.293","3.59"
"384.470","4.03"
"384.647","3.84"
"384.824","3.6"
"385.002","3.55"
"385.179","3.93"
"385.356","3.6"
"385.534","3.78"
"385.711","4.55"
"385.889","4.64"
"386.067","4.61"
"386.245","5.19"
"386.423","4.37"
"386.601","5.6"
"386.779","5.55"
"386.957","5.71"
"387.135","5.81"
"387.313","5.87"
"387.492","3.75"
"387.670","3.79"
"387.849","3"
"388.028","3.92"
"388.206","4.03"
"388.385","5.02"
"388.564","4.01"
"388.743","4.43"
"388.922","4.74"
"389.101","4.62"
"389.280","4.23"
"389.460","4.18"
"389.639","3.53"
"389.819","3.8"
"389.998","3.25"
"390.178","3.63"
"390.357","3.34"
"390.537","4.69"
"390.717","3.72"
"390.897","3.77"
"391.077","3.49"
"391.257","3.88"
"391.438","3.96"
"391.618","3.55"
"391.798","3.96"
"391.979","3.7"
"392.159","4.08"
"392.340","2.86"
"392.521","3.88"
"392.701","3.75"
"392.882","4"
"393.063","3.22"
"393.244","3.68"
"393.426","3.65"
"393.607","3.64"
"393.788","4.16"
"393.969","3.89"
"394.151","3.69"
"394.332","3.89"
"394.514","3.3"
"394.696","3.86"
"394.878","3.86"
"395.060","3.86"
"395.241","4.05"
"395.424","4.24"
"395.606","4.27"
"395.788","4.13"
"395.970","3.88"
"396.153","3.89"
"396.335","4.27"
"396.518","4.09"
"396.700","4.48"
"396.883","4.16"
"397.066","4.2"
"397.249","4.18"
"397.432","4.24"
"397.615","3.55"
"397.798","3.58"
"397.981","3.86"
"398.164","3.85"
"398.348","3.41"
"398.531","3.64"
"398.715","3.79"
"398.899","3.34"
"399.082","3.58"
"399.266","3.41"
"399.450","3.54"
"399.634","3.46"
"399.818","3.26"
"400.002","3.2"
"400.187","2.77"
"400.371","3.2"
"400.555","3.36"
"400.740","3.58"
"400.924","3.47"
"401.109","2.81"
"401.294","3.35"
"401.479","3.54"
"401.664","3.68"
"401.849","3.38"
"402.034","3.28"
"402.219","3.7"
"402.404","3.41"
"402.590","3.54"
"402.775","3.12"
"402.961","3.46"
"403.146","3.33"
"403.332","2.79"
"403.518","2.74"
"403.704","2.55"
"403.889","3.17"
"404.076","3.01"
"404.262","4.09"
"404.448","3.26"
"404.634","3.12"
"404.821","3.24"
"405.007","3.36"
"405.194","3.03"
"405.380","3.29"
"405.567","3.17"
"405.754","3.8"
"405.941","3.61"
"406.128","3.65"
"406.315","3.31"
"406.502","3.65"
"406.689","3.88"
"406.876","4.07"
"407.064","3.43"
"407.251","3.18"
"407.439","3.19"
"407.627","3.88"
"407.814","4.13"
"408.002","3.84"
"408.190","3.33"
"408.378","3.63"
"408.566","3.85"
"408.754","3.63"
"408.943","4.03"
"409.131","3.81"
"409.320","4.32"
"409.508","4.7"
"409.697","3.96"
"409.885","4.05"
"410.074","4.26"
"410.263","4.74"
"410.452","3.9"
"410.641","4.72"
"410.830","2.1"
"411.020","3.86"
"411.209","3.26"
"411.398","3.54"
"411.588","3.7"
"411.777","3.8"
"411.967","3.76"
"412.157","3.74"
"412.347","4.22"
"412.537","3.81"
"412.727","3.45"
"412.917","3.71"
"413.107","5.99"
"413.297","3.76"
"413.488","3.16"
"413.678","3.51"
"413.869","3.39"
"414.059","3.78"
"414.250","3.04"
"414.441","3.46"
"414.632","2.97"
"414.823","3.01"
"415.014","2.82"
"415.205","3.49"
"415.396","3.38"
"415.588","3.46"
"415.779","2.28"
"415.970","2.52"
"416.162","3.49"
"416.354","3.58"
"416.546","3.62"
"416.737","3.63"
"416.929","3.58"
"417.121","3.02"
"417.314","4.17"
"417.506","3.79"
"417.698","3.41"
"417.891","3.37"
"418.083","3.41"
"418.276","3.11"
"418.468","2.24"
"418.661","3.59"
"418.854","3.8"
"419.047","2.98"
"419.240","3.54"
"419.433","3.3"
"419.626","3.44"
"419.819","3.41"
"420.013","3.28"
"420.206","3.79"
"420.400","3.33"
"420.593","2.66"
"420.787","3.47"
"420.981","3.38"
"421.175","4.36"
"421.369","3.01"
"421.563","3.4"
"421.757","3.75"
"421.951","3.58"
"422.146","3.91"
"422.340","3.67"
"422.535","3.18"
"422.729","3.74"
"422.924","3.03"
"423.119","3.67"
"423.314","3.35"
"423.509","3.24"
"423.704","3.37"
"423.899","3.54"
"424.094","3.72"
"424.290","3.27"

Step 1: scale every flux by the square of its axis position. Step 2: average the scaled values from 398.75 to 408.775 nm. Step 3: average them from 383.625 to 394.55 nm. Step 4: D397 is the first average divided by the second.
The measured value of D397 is 0.9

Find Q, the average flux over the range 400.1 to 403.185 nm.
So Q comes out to 3.35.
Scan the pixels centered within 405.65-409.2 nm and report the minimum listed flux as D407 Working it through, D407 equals 3.18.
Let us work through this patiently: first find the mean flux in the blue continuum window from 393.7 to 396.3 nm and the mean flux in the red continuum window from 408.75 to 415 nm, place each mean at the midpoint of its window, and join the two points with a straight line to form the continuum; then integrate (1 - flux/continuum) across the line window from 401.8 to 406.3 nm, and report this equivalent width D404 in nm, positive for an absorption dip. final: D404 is 0.65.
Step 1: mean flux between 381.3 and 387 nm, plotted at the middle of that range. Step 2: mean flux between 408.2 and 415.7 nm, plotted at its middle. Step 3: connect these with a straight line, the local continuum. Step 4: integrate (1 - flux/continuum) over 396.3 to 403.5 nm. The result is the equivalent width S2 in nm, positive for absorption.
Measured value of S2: 0.612 nm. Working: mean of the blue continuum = 4.06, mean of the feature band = 3.54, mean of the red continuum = 3.73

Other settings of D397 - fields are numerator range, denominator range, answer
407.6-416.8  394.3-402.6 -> 1.07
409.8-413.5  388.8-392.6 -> 1.12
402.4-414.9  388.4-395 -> 1.02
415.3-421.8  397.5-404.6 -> 1.09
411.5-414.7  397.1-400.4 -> 1.12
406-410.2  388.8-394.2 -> 1.09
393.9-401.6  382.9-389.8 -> 0.93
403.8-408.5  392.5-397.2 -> 0.94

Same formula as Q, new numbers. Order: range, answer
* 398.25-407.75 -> 3.38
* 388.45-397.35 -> 3.91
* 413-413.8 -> 4.07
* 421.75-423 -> 3.55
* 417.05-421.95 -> 3.41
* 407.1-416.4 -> 3.65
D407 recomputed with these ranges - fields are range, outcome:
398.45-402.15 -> 2.77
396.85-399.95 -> 3.26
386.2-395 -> 2.86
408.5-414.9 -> 2.1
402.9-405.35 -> 2.55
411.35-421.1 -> 2.24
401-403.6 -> 2.74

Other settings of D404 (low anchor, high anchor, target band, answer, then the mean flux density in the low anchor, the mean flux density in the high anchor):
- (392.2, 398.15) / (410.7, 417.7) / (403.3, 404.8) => 0.24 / 3.89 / 3.5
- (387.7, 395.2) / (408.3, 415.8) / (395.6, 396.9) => -0.11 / 3.85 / 3.71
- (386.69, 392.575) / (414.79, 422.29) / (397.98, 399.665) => 0.13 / 4.11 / 3.37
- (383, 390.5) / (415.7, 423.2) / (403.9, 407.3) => 0.25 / 4.18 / 3.4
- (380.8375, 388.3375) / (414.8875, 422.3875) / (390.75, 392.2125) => 0.06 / 4.09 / 3.38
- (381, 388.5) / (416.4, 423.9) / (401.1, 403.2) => 0.21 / 4.12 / 3.44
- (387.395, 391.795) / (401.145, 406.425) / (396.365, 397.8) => -0.19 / 3.93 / 3.32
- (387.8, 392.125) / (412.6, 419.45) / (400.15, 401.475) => 0.17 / 3.95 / 3.41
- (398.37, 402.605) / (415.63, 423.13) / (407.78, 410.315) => -0.45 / 3.4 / 3.4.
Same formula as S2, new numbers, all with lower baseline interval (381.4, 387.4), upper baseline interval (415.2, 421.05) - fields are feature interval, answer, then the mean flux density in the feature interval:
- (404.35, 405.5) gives 0.14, 3.22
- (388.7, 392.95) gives 0.16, 3.87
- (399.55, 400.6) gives 0.16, 3.2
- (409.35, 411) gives -0.24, 4.05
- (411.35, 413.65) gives -0.27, 3.88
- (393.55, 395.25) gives 0.05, 3.81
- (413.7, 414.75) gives 0.03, 3.33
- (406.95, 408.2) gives 0.00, 3.59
